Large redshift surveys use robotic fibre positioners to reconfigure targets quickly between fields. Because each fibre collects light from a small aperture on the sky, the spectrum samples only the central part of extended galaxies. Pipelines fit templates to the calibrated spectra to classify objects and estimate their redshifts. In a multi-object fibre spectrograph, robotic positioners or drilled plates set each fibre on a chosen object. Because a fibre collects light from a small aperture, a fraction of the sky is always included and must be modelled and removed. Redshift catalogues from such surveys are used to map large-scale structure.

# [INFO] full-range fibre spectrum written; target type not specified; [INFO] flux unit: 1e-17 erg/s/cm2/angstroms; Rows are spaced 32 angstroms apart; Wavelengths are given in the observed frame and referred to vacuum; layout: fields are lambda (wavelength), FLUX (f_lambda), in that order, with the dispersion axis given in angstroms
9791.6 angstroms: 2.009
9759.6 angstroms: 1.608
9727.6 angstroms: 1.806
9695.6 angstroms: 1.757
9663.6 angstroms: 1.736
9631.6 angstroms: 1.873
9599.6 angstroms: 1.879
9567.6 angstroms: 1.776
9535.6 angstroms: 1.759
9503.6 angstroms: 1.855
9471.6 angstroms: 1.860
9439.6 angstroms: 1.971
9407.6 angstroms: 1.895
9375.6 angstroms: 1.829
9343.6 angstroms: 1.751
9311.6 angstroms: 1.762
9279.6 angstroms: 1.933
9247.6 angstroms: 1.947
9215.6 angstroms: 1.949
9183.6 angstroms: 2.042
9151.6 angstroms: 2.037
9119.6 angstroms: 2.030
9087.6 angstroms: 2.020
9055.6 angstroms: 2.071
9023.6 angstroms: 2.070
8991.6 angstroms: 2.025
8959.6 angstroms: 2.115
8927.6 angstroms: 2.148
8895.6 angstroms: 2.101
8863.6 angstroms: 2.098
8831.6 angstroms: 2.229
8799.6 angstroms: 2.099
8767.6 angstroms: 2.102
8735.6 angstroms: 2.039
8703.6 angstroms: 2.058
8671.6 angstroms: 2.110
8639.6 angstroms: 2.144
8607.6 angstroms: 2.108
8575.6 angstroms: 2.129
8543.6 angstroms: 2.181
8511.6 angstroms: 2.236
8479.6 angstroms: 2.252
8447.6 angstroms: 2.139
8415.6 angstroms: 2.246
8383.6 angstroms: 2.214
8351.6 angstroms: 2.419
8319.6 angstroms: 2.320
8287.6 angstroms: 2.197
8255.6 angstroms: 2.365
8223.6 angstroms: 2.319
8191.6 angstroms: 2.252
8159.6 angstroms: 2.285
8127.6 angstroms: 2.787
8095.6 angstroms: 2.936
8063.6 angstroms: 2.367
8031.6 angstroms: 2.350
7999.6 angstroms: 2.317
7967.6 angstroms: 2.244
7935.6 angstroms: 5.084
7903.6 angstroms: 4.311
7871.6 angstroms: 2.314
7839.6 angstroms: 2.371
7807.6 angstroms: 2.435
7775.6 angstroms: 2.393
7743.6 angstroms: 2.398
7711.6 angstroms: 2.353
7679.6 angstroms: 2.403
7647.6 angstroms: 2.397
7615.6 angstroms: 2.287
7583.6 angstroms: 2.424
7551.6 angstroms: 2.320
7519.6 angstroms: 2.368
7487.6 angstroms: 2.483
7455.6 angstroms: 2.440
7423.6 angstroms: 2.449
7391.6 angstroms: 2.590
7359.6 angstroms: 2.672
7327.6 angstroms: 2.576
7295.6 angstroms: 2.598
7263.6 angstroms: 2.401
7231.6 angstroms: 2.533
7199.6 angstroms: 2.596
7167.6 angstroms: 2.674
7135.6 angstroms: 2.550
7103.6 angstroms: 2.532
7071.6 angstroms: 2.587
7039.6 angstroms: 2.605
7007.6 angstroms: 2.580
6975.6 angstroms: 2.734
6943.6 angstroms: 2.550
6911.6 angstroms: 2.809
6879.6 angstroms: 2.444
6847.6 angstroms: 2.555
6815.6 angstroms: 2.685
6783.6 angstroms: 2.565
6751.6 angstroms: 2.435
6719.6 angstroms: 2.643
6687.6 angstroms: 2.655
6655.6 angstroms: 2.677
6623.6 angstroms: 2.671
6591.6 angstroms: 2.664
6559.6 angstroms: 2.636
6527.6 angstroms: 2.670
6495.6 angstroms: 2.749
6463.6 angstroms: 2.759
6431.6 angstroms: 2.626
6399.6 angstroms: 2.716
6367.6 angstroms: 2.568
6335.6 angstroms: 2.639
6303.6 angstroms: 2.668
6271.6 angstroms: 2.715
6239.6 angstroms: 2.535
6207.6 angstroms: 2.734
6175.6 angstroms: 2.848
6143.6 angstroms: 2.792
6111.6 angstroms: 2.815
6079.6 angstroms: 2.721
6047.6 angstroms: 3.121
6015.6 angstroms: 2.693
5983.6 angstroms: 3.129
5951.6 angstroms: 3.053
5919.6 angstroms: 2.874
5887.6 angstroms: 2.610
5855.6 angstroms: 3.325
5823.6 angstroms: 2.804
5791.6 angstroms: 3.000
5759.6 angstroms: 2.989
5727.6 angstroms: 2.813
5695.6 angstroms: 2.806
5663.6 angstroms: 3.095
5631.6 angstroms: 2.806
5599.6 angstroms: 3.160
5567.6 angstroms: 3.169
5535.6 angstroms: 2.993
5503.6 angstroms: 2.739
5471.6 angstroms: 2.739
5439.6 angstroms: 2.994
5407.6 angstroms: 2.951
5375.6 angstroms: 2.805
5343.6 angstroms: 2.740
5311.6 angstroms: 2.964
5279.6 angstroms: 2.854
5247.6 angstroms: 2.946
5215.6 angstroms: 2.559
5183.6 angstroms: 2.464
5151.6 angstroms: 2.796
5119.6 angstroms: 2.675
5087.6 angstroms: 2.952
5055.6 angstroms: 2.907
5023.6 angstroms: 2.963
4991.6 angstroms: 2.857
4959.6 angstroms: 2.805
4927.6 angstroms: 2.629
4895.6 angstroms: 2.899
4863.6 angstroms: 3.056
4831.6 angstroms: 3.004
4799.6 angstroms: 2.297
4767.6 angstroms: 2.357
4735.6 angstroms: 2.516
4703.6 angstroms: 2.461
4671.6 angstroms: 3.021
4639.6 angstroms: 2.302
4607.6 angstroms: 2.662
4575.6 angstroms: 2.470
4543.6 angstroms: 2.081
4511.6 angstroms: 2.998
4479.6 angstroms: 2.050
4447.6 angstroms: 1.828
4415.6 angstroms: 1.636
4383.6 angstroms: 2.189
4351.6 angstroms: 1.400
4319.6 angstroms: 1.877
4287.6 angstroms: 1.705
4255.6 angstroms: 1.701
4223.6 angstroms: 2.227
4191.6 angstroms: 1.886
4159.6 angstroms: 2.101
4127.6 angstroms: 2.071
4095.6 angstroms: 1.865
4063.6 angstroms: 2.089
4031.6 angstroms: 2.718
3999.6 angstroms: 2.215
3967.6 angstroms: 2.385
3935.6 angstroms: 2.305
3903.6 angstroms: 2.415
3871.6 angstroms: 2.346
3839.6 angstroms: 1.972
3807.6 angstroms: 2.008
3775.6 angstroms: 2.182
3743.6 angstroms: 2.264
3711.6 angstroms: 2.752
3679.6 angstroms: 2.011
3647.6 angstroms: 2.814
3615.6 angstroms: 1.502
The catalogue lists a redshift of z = 0.21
